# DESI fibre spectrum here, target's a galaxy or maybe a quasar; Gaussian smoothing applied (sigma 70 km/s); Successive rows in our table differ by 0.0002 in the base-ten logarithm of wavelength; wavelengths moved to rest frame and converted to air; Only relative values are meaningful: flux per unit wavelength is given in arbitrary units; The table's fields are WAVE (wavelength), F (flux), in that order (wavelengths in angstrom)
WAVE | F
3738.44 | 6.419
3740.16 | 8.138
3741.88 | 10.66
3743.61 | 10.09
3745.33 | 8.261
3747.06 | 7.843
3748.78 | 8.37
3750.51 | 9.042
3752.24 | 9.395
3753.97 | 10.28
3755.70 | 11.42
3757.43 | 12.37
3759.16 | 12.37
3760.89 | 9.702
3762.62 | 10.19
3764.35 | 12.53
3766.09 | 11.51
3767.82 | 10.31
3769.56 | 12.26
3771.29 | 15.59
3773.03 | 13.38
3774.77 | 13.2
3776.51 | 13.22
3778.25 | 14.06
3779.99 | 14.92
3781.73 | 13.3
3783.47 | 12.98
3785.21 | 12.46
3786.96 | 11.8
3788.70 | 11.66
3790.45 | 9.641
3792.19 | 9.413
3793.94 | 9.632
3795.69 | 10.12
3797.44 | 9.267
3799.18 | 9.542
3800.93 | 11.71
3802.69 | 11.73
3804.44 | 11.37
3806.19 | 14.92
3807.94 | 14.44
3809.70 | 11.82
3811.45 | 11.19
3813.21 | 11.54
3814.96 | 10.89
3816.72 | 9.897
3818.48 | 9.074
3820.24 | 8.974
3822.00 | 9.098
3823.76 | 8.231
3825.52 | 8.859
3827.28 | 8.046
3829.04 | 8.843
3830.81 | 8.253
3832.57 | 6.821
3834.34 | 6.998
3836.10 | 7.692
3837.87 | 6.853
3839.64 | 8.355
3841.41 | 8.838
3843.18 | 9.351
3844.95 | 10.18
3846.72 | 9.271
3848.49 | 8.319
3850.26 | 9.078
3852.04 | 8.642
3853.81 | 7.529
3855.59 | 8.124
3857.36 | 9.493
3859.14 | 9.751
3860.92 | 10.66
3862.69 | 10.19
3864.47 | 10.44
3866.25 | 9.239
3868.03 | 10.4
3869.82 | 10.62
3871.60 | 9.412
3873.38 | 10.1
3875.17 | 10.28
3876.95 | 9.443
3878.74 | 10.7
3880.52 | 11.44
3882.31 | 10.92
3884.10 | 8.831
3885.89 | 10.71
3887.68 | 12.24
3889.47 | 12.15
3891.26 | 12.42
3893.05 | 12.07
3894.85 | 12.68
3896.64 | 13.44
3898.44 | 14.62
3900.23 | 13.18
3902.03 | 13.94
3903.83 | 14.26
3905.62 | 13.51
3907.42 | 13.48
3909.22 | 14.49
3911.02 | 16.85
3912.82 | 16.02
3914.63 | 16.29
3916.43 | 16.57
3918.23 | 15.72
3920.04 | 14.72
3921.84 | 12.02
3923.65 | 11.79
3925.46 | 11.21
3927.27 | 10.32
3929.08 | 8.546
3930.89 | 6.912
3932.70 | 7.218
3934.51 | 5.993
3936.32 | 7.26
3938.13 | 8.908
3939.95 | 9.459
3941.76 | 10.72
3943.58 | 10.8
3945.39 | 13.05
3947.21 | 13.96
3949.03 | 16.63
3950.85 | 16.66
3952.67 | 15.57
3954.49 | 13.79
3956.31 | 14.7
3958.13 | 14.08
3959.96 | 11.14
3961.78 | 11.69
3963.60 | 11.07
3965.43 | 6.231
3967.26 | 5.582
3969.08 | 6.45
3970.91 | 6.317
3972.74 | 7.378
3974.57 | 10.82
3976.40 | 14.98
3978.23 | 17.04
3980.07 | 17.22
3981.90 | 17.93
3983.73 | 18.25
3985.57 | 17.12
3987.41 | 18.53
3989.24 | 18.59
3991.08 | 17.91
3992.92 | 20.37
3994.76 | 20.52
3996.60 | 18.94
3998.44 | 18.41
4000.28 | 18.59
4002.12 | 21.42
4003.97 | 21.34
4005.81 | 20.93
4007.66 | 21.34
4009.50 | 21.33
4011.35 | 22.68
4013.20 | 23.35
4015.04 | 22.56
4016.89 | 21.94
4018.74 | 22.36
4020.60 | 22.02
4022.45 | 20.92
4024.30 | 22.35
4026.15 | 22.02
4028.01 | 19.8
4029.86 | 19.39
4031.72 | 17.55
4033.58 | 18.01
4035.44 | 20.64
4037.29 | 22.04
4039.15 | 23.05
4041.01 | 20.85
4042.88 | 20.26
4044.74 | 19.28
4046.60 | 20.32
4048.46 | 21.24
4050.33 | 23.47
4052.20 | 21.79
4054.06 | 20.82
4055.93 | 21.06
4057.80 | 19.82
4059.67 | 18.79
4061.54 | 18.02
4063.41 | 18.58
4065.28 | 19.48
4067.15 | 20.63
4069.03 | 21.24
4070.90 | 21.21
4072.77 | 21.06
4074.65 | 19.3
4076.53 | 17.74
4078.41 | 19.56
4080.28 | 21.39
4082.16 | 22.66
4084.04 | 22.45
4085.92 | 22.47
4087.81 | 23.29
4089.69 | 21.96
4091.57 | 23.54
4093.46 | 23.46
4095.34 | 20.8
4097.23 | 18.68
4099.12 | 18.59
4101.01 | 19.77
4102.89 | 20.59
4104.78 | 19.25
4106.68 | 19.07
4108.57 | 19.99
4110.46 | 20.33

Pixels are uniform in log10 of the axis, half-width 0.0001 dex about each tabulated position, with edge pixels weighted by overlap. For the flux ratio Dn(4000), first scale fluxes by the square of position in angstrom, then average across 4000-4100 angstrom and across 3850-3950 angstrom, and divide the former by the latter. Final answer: 2.0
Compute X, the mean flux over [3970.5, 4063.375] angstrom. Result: 19.5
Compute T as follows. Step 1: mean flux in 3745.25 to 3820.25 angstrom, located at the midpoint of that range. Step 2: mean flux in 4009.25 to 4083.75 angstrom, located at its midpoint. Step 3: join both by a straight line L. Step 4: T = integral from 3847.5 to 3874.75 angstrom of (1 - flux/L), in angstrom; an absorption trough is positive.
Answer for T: 9.0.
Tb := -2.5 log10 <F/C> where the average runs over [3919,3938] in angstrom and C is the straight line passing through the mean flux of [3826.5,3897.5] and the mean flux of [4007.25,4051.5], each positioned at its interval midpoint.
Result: 0.42 mag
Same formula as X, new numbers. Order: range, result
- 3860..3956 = 12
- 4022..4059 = 20.7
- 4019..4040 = 20.8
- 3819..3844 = 8.24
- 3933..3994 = 12.9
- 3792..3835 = 10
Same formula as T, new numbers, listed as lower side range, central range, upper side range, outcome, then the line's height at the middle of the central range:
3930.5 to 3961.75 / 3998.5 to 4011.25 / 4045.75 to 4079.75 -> -3.82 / 16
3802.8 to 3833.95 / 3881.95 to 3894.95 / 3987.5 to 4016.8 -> 2.44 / 14.1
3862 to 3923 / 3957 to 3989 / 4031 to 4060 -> 8.06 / 16.8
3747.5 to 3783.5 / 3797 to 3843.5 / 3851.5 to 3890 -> 5.18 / 10.9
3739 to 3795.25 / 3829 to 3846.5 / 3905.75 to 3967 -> 5.11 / 11.6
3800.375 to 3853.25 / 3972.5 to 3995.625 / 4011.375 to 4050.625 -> 1.98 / 18.5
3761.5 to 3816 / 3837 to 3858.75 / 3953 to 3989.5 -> 6.31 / 12.2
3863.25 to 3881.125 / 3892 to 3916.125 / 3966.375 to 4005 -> -5.00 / 11.8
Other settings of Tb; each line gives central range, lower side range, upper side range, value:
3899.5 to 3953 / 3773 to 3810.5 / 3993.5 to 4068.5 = 0.32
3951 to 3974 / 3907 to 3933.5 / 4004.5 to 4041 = 0.46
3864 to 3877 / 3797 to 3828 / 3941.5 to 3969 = 0.13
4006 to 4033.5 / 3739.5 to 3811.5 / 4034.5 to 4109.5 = -0.12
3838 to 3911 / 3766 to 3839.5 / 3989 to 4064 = 0.28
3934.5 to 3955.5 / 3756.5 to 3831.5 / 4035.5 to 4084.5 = 0.34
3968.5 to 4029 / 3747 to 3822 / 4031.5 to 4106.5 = -0.01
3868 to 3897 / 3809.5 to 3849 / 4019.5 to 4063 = 0.08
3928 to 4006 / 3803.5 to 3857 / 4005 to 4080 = 0.23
